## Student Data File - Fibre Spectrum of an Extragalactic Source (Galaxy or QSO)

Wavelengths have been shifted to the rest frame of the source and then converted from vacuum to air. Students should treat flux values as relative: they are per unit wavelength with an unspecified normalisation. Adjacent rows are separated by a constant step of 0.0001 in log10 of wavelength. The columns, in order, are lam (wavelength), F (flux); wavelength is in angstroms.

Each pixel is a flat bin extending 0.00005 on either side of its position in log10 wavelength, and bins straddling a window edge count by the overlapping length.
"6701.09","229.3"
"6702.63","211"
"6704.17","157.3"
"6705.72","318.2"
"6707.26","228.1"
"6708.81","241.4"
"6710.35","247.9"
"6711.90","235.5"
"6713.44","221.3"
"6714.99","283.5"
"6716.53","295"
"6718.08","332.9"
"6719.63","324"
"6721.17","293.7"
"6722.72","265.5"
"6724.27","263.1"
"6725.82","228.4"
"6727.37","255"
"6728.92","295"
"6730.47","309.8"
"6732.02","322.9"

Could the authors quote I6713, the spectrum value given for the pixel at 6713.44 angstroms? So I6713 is 221.3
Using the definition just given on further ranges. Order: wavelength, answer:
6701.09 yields 229.3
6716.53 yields 295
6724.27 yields 263.1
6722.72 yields 265.5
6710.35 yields 247.9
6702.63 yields 211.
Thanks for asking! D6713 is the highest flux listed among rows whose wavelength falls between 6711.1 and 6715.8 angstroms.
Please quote 283.5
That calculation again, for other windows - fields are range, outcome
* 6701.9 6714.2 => 318.2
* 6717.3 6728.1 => 332.9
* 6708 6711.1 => 247.9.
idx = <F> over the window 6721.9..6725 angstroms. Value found 264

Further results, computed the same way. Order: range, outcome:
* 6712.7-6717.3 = 267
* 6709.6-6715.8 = 248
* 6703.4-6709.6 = 236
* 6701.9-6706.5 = 229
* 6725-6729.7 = 259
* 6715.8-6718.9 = 314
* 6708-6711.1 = 244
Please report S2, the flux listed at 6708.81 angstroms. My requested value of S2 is 241.4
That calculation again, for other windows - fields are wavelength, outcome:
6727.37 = 255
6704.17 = 157.3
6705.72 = 318.2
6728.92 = 295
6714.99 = 283.5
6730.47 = 309.8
